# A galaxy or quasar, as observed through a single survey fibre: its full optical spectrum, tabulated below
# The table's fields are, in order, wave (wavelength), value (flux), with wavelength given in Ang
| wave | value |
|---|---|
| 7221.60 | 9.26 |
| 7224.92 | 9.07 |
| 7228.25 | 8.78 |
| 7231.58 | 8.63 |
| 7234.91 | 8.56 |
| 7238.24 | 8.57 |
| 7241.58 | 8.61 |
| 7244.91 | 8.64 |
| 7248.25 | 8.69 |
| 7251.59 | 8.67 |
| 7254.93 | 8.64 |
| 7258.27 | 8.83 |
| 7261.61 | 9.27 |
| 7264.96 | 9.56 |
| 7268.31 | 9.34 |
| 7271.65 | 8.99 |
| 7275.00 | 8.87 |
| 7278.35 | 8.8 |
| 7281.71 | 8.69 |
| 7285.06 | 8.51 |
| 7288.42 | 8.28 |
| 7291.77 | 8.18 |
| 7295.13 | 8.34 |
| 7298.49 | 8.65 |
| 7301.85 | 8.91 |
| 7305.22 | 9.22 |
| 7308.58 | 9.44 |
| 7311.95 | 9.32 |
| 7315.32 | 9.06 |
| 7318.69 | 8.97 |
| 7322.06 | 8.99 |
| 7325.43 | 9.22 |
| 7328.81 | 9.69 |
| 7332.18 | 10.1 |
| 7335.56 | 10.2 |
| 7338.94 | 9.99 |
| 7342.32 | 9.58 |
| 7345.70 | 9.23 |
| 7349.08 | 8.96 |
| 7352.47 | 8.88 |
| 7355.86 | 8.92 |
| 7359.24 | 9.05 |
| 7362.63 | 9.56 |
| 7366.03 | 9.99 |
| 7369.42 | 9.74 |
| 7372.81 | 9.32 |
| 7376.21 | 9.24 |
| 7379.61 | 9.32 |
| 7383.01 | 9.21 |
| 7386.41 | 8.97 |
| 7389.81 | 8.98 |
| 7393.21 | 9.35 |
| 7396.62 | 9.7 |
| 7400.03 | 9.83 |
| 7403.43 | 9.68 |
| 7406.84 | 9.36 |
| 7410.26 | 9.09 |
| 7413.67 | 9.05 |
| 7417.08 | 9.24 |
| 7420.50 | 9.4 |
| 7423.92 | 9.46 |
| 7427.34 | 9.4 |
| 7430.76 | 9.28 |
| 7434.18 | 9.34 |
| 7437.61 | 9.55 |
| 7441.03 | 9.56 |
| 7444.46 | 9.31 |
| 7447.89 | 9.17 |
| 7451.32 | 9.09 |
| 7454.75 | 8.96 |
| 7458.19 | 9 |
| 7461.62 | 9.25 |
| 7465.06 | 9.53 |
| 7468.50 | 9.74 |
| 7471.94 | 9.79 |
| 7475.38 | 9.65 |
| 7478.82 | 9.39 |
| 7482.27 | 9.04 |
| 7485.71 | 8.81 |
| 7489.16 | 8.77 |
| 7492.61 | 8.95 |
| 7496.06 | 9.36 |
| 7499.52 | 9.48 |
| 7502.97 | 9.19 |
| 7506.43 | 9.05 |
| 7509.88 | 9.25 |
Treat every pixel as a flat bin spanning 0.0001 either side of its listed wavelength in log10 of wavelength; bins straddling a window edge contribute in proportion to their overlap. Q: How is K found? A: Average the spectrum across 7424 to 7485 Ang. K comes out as 9.35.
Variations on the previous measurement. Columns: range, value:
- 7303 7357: 9.36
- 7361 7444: 9.4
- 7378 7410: 9.36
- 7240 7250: 8.65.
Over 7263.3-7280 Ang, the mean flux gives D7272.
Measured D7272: 9.11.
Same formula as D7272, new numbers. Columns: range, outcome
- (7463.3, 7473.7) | 9.68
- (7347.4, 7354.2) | 8.91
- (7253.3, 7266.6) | 9.08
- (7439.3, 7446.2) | 9.44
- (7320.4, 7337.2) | 9.64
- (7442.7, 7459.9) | 9.1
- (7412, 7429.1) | 9.31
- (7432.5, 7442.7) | 9.48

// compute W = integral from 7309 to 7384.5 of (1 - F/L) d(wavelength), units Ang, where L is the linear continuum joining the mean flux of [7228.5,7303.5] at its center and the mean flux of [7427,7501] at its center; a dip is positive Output -3.6 Ang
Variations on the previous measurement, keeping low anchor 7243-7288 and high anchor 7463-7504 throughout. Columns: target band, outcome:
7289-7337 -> -0.9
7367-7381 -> -0.5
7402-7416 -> -0.2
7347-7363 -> 0.0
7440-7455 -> 0.0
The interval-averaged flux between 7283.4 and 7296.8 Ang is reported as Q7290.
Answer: 8.33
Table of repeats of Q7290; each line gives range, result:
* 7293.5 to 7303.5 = 8.64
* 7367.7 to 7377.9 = 9.44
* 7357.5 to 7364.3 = 9.31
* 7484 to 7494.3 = 8.84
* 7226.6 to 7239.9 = 8.64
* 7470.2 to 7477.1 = 9.73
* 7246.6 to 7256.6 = 8.67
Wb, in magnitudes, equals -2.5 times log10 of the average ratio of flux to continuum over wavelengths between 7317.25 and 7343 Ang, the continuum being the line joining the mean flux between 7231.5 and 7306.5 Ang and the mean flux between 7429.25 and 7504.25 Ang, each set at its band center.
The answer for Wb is -0.08 mag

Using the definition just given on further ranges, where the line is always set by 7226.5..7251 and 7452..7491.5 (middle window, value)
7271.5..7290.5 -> 0.012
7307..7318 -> -0.048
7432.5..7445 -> -0.033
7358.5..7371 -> -0.075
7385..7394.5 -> -0.007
